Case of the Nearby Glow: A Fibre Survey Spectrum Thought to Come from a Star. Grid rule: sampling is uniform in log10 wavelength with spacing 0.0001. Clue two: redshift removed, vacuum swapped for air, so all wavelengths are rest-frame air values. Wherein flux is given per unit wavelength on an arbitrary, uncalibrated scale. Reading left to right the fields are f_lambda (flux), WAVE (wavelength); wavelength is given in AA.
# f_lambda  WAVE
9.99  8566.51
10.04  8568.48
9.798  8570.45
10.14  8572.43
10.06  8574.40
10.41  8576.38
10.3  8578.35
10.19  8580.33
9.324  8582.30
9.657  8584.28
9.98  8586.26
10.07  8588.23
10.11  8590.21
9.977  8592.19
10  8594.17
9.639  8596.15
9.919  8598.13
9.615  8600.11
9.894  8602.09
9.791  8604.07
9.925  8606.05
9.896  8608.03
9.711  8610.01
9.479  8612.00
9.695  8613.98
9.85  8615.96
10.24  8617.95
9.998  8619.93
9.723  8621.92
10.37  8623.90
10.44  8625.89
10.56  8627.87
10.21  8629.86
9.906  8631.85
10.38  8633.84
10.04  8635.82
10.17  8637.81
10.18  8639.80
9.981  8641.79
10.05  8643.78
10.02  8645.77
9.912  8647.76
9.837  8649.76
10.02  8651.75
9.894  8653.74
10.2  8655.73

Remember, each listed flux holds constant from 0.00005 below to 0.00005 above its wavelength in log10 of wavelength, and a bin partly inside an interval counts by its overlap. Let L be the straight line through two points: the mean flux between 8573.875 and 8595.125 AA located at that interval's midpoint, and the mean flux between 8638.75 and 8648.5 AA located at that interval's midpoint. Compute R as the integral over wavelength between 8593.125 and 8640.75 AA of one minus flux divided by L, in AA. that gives 0.2 AA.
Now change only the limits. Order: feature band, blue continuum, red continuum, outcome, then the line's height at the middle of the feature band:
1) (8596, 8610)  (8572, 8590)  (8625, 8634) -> 0.4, 10.1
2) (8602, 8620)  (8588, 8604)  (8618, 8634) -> 0.4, 10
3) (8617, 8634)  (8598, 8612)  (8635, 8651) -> -0.5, 9.91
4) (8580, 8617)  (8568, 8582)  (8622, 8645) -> 1.1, 10.1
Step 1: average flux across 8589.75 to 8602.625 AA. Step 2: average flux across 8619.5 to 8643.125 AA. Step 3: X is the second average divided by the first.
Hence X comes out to 1.03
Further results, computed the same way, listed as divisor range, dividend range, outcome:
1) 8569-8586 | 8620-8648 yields 1.02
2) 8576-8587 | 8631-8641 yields 1.02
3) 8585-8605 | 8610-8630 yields 1.01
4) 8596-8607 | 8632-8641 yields 1.04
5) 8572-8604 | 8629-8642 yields 1.02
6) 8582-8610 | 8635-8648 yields 1.02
